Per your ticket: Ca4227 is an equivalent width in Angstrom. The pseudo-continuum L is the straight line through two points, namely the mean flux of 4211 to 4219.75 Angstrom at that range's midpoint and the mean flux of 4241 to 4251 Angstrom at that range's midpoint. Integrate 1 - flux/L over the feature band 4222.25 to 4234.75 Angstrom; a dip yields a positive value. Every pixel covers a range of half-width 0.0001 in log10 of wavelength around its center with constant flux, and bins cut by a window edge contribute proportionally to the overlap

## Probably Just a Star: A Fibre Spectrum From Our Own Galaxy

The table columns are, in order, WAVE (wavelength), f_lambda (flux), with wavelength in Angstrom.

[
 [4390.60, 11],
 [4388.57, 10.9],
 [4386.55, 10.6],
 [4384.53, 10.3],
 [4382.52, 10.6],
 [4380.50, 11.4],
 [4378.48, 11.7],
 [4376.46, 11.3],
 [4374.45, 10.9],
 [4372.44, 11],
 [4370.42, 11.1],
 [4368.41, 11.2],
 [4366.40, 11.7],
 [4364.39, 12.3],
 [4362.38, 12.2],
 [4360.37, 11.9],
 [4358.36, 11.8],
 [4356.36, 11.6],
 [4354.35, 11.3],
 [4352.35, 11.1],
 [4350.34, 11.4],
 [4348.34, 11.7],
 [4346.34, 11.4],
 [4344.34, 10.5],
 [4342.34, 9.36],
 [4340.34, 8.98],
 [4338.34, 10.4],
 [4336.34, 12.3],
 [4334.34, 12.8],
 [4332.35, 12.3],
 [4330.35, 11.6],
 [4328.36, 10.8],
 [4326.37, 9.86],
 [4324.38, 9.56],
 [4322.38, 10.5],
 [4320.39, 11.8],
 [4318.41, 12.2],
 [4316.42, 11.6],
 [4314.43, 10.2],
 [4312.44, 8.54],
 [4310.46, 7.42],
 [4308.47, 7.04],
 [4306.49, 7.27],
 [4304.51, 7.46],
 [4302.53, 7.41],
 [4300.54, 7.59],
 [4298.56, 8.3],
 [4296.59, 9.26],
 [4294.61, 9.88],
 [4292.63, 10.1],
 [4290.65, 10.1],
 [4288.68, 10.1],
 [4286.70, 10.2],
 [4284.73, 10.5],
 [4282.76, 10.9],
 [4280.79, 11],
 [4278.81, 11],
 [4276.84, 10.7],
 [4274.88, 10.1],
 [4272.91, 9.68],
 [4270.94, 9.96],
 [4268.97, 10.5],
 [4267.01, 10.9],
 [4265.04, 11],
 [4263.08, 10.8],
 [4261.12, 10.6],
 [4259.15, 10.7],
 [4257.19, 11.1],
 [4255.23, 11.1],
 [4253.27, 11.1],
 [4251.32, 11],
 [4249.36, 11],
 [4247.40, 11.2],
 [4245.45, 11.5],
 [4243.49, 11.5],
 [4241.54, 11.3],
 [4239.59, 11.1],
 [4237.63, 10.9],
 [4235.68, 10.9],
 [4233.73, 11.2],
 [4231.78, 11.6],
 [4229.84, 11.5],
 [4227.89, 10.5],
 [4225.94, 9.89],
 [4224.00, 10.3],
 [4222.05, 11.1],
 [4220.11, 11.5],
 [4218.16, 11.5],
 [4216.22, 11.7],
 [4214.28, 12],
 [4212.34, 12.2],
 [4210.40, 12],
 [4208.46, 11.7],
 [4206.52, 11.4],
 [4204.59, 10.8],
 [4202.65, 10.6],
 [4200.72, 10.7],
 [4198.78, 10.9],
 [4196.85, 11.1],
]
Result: 0.8 Angstrom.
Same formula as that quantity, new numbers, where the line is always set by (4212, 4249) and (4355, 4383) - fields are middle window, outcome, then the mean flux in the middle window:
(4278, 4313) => 6.9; 9.11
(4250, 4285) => 1.8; 10.7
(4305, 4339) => 3.2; 10.3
